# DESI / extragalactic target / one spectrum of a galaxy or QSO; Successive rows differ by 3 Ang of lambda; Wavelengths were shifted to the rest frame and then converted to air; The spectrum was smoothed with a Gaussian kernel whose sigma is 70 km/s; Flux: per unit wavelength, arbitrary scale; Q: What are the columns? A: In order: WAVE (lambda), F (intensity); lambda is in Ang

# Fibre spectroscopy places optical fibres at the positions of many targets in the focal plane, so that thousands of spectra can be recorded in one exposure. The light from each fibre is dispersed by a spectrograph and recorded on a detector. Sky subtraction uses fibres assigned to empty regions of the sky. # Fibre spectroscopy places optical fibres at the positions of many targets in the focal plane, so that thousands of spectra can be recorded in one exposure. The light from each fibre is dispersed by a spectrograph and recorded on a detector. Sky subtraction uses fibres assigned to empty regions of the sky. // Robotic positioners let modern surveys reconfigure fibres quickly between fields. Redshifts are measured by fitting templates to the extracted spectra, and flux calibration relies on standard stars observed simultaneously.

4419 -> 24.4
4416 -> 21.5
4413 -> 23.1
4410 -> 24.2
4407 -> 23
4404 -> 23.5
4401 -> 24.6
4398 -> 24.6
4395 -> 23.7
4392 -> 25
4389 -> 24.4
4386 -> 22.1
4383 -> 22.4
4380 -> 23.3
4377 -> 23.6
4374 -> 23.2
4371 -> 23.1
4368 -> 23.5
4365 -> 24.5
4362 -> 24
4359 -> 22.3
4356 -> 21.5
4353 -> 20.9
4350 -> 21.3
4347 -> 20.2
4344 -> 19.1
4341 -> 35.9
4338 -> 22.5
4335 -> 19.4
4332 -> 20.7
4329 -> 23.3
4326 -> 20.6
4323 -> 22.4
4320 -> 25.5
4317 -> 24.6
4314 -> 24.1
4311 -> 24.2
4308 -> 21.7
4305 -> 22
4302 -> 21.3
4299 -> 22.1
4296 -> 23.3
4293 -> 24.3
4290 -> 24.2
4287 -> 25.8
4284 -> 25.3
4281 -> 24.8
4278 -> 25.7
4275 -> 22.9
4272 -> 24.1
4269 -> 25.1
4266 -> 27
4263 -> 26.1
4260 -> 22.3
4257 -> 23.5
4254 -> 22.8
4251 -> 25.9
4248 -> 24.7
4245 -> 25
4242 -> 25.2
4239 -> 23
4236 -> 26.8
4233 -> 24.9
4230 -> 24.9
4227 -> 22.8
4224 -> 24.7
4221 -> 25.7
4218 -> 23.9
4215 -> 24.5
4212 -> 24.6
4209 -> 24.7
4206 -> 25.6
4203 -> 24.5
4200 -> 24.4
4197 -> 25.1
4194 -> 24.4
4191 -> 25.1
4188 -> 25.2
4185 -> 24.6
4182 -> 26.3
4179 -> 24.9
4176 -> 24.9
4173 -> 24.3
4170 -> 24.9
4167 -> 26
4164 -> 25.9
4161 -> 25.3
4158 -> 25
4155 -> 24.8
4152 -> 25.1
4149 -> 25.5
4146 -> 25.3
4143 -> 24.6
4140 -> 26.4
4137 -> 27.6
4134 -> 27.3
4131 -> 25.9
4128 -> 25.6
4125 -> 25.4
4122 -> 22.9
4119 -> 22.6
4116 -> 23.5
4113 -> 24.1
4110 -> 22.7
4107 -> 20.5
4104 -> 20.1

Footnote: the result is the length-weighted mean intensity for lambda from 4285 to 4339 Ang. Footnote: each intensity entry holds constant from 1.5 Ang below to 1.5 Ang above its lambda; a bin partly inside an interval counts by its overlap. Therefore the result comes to 22.9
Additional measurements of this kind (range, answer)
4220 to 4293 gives 24.7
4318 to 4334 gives 22.5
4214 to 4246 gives 24.7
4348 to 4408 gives 23.2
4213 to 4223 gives 24.7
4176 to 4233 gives 24.8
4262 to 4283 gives 25.1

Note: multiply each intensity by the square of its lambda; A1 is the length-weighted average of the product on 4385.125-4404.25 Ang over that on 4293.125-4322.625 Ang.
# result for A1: 1.1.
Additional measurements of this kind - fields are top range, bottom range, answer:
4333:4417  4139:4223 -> 1.02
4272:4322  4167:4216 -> 1.01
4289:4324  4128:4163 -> 0.98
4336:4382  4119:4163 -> 1.01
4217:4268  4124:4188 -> 1.01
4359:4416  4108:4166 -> 1.06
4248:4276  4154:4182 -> 1.02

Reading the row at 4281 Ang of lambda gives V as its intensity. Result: 24.8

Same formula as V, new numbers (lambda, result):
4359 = 22.3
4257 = 23.5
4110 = 22.7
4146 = 25.3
